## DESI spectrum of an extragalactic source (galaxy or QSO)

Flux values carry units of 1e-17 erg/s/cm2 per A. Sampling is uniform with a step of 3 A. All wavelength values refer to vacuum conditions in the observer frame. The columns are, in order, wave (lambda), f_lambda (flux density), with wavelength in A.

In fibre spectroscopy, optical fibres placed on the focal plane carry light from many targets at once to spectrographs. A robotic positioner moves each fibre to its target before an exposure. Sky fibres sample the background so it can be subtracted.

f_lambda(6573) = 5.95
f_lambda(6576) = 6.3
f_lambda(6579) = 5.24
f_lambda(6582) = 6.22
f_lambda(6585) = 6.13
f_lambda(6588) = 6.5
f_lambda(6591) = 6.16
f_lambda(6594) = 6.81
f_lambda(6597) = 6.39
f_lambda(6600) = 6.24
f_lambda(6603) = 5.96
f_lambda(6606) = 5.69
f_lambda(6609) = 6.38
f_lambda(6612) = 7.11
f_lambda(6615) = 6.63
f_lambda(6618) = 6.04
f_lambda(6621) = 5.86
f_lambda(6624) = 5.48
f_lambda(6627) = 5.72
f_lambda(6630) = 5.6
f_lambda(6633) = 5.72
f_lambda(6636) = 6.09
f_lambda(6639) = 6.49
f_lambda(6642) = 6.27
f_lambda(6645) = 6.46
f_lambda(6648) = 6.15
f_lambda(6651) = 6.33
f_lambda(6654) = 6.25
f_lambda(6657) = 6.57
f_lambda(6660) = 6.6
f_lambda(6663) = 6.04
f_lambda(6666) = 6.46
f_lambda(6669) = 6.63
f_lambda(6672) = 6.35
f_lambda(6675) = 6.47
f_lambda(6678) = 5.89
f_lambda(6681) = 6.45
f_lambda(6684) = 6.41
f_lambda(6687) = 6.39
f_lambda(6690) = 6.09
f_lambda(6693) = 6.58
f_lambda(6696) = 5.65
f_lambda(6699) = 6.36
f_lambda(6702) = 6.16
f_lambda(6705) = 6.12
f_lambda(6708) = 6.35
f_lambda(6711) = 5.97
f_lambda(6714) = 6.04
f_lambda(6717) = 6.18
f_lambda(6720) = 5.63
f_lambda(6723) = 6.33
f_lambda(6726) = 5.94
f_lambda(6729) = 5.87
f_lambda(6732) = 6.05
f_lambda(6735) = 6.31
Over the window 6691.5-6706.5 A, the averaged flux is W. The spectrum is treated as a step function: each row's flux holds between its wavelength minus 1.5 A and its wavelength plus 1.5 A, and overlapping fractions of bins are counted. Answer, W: 6.17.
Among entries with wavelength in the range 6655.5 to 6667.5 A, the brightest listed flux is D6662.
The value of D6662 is 6.6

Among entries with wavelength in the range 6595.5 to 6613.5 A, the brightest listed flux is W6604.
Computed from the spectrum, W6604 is 7.11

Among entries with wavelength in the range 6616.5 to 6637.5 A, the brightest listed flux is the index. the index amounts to 6.09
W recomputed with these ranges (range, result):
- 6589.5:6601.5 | 6.4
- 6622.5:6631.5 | 5.6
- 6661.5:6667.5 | 6.25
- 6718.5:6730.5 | 5.94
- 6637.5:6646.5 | 6.41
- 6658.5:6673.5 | 6.42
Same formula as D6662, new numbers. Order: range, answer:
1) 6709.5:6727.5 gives 6.33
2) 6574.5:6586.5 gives 6.3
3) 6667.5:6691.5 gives 6.63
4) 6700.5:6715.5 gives 6.35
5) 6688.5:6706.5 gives 6.58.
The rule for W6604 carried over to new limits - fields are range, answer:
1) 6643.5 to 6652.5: 6.46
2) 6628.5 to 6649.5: 6.49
